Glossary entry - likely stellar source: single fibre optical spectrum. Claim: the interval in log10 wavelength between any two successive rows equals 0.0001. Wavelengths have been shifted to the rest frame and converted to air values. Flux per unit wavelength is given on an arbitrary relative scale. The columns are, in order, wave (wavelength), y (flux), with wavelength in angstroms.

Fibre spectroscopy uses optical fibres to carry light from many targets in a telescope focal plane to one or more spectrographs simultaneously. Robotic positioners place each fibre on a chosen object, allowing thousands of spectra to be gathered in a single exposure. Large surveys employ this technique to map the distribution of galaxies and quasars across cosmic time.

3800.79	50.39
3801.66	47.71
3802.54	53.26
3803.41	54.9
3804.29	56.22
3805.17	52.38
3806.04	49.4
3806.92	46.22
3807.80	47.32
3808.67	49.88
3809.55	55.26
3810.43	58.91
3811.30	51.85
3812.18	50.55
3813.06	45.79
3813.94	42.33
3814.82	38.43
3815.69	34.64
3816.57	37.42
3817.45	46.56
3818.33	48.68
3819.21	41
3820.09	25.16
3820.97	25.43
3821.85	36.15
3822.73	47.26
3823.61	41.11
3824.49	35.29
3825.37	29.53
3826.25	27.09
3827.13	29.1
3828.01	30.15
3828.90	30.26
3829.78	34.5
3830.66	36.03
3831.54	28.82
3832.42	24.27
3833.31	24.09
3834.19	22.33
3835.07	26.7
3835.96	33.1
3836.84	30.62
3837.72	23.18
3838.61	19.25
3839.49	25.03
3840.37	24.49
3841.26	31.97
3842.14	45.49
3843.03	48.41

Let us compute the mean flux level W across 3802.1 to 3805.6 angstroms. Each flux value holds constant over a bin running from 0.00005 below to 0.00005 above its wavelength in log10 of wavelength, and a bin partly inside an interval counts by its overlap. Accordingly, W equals 54.1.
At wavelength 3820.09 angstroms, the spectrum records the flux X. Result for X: 25.16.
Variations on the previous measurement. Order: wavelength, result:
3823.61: 41.11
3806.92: 46.22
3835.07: 26.7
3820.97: 25.43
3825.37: 29.53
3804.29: 56.22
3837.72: 23.18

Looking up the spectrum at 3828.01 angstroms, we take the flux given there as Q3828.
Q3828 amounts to 30.15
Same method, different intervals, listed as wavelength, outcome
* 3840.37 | 24.49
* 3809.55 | 55.26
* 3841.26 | 31.97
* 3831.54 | 28.82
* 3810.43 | 58.91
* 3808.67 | 49.88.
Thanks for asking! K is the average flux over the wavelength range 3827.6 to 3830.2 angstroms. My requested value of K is 31.5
